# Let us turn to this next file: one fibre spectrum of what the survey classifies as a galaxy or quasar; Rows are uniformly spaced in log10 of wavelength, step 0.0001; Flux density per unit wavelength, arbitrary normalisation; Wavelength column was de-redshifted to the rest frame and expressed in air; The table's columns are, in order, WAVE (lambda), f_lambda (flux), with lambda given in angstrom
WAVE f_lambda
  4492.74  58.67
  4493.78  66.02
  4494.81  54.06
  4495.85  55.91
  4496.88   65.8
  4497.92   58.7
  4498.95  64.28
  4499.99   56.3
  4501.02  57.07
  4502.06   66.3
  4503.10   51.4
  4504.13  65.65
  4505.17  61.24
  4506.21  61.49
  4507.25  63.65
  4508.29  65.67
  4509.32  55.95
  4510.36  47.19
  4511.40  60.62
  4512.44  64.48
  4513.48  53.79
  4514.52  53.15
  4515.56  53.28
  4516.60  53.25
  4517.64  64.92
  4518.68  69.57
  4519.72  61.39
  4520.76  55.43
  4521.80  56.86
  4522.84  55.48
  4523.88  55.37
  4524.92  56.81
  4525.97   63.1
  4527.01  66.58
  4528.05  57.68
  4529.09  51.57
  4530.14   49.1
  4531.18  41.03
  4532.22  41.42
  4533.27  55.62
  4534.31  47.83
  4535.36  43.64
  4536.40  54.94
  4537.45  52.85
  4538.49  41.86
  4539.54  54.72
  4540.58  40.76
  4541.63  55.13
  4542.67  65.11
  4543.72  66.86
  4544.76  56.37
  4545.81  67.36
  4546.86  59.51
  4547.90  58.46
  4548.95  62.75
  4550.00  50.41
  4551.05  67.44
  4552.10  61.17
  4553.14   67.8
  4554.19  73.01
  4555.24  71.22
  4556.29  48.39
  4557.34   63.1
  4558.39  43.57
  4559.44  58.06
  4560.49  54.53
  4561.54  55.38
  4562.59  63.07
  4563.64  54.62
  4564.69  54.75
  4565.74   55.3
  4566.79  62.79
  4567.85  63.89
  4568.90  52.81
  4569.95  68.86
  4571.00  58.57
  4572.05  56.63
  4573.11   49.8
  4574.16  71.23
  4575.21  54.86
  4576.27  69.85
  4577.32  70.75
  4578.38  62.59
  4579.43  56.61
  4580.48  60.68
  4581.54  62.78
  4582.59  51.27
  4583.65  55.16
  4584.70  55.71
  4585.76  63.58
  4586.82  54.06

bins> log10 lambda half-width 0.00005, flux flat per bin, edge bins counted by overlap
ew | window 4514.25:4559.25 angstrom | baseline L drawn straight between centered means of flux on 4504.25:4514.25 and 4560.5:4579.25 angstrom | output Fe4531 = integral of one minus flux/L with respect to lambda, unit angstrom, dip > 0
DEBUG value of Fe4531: 2.3 angstrom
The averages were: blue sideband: 59.4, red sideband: 60.1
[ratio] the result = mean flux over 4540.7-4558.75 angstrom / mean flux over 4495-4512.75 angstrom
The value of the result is 1.01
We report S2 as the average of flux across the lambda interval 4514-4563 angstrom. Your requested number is 56.7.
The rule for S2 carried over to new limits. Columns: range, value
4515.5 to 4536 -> 55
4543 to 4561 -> 60.6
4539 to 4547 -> 58.1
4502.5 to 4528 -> 59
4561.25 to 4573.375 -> 58.3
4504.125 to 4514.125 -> 59.6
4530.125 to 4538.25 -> 48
